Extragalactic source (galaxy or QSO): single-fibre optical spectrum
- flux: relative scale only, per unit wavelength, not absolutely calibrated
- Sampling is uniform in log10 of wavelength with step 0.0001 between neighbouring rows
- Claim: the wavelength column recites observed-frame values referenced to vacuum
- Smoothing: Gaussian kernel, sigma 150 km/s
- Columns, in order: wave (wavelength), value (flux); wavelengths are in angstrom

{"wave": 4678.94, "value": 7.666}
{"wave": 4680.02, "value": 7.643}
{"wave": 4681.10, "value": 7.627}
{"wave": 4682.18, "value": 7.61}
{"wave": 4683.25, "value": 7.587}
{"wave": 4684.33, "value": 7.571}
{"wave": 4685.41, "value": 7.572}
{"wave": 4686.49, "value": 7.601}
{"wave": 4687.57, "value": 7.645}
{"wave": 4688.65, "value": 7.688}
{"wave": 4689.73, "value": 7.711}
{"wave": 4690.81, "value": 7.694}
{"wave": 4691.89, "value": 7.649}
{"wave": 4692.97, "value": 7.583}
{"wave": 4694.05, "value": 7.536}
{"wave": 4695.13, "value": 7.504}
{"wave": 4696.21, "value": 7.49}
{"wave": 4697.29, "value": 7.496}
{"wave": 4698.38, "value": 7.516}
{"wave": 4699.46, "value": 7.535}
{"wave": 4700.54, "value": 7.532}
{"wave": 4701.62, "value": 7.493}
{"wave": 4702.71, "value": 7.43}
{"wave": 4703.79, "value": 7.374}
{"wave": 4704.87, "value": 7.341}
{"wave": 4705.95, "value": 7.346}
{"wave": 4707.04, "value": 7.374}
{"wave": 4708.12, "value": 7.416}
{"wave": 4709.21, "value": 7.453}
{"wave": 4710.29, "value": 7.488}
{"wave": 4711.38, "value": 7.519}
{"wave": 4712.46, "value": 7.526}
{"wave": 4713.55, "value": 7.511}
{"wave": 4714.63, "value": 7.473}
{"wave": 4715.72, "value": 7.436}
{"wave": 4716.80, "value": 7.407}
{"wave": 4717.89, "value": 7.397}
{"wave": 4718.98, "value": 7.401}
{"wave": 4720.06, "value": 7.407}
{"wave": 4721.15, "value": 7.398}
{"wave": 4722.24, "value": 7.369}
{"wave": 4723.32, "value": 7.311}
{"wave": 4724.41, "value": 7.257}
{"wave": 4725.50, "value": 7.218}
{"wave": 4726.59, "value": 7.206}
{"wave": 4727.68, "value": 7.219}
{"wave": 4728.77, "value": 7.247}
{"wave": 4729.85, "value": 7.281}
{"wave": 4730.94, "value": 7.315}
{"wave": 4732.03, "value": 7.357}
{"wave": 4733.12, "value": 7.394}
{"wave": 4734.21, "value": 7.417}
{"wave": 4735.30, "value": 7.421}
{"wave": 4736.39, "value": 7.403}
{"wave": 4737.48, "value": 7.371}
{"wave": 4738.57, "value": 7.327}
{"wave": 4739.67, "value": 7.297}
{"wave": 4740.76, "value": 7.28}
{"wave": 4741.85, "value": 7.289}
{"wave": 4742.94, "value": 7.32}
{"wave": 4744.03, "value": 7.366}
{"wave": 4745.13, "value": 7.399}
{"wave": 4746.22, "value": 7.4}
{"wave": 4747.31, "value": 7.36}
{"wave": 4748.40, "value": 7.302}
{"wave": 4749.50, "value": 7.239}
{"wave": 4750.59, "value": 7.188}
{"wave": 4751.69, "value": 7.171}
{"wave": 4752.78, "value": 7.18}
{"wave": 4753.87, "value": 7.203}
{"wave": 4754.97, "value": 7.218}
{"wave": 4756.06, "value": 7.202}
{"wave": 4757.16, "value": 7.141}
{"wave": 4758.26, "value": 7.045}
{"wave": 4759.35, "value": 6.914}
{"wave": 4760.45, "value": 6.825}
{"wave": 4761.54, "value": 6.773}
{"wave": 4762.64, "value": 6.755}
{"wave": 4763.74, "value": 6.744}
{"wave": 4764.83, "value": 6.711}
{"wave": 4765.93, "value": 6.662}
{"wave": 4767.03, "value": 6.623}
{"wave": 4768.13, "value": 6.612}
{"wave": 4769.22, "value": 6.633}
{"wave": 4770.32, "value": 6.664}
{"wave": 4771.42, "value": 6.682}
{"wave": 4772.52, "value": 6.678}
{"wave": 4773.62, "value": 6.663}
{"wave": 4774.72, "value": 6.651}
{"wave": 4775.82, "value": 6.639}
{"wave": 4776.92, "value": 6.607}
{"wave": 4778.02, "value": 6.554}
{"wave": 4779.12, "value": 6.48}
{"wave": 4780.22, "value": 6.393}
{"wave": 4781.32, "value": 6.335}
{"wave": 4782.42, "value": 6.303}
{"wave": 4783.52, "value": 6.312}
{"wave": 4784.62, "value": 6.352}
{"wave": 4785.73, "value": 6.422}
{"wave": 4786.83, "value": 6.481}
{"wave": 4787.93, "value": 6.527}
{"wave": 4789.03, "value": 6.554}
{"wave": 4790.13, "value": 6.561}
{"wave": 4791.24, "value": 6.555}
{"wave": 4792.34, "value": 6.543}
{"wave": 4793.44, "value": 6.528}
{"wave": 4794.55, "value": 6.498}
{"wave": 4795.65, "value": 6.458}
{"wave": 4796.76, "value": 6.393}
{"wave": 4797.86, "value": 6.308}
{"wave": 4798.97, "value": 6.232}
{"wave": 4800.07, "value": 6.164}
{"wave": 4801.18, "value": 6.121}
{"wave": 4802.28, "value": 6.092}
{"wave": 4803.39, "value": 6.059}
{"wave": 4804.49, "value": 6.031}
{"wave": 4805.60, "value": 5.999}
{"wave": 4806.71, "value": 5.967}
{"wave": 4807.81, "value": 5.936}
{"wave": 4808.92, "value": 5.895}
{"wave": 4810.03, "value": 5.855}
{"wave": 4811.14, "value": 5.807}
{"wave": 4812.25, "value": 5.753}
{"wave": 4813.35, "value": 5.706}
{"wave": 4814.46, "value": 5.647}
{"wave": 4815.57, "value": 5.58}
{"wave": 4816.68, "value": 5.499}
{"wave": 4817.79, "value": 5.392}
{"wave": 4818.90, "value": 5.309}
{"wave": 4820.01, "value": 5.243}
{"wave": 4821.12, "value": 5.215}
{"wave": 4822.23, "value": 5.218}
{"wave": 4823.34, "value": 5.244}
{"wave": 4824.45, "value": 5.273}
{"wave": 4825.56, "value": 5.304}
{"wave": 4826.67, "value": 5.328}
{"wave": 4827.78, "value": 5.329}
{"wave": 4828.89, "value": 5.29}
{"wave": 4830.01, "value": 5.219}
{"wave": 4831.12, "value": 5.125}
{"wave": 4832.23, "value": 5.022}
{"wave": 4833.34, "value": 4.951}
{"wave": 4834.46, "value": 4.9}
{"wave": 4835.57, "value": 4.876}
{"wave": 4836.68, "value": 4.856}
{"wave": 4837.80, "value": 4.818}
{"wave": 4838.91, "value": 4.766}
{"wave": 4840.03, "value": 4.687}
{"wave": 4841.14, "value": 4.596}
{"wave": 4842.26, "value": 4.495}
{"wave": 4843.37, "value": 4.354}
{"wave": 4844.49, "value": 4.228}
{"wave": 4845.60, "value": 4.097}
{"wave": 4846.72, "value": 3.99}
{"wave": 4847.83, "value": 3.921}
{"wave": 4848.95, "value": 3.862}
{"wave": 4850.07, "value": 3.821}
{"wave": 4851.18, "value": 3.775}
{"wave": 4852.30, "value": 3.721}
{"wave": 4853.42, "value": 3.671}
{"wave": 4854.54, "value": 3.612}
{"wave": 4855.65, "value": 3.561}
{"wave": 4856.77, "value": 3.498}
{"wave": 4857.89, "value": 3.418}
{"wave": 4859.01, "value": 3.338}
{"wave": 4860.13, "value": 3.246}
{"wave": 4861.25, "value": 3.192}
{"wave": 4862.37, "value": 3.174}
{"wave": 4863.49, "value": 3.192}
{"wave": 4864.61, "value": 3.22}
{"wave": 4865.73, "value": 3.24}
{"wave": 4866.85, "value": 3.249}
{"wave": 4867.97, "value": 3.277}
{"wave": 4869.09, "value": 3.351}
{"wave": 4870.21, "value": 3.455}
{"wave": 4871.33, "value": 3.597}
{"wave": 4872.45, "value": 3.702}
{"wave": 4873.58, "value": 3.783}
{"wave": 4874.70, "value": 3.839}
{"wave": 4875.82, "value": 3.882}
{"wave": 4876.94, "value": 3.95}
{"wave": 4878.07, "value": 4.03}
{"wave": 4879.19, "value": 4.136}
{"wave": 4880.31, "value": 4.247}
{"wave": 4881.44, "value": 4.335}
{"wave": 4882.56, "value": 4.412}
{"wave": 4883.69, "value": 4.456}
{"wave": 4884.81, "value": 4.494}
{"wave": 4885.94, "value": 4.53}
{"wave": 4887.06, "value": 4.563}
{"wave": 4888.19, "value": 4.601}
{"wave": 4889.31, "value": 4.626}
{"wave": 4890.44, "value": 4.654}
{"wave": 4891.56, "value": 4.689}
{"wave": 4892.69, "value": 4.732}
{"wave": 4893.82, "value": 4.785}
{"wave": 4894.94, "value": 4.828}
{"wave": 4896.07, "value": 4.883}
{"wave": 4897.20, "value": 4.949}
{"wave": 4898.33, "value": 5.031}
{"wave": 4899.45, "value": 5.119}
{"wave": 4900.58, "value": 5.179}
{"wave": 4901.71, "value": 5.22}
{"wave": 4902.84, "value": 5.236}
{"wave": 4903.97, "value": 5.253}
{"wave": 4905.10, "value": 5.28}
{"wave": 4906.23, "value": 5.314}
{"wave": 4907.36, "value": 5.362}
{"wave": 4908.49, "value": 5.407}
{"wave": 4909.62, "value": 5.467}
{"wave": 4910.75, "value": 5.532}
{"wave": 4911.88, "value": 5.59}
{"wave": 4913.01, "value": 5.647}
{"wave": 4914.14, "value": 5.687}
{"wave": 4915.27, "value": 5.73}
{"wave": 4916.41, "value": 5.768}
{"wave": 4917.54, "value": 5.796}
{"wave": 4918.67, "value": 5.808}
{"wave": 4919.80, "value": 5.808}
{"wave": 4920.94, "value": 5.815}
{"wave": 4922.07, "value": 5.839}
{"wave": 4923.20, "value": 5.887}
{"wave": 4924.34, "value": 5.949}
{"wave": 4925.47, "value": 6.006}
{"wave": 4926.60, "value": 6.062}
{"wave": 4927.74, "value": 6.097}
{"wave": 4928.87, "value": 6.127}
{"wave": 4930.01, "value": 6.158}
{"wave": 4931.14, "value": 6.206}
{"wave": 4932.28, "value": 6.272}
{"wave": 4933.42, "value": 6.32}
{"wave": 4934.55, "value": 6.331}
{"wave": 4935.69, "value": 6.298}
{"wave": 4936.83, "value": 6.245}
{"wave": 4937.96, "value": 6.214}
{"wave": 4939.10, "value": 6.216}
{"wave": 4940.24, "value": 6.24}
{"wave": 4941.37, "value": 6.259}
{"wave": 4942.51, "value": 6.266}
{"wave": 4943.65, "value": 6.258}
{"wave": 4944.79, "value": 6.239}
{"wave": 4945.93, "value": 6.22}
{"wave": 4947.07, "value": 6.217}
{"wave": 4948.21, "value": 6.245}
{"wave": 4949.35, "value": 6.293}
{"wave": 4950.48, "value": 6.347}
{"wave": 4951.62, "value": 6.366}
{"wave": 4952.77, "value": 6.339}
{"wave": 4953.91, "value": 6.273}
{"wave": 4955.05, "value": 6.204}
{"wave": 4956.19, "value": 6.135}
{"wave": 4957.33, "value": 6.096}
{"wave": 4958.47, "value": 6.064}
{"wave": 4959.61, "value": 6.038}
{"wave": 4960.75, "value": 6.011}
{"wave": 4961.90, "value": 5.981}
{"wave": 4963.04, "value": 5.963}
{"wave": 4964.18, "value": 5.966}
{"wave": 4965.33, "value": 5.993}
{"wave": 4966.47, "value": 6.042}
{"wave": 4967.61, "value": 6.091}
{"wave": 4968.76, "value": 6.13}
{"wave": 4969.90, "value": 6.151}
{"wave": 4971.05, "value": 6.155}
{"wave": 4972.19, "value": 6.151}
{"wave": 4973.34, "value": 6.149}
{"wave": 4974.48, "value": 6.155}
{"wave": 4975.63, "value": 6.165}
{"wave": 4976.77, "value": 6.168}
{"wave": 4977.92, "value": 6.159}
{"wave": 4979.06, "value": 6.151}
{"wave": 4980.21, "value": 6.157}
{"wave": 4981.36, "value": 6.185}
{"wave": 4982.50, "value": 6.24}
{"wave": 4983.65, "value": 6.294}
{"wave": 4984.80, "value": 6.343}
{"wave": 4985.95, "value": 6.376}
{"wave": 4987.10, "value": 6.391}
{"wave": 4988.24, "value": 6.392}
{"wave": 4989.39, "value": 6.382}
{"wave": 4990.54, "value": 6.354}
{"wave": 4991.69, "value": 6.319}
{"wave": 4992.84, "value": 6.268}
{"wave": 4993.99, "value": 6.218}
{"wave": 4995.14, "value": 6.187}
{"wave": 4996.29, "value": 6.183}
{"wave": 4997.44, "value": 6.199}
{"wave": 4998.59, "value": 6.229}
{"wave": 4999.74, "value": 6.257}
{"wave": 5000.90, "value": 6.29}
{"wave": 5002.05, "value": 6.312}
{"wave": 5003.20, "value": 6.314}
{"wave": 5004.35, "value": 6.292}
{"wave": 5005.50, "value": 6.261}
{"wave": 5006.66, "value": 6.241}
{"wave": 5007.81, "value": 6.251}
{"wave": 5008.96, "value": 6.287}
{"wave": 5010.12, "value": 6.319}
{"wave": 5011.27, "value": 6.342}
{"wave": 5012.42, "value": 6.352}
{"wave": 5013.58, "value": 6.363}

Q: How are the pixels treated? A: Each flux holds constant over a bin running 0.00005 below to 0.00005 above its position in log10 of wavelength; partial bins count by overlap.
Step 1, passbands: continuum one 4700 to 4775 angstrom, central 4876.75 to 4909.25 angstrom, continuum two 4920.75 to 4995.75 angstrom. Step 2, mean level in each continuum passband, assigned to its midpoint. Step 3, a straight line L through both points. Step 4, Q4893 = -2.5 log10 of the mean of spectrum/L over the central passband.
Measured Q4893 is 0.33 mag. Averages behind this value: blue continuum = 7.2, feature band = 4.78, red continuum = 6.18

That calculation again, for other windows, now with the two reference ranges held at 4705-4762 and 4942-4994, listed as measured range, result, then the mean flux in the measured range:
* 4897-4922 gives 0.183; 5.47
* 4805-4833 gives 0.250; 5.48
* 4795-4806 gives 0.131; 6.19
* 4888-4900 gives 0.333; 4.82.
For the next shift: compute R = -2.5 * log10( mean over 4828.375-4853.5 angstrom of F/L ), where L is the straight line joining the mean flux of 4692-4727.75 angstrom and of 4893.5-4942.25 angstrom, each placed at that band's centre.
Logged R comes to 0.376 mag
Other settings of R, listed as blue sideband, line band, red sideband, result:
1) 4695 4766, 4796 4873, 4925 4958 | 0.39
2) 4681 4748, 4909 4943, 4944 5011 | 0.08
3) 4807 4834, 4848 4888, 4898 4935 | 0.43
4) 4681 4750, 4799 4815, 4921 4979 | 0.17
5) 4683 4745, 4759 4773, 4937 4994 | 0.07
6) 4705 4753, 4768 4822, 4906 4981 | 0.13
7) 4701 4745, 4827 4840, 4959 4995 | 0.34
